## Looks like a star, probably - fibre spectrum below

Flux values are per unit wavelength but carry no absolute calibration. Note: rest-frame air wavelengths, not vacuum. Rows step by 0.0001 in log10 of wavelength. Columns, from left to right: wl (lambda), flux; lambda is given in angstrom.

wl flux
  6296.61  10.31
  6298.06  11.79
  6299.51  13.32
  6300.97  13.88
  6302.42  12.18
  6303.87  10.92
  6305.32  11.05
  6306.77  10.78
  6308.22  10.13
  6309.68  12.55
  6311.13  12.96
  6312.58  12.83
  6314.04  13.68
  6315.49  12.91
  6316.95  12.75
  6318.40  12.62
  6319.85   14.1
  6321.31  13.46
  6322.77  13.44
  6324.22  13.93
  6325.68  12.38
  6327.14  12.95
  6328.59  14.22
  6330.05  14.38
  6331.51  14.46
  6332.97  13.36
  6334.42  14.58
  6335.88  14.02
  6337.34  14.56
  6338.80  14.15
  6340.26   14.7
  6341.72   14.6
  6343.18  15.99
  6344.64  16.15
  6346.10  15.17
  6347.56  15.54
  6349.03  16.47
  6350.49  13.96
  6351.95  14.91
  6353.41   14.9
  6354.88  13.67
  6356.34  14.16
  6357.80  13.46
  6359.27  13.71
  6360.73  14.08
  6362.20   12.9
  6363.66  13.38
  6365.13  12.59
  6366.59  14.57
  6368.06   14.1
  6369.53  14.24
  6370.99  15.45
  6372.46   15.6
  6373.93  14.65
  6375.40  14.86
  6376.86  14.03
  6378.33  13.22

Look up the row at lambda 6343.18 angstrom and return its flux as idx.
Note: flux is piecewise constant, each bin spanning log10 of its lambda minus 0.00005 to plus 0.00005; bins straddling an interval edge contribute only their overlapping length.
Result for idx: 15.99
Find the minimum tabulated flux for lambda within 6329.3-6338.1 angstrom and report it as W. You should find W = 13.36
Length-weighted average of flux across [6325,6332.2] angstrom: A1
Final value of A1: 13.7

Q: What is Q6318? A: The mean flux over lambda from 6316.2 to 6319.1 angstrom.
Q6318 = 12.7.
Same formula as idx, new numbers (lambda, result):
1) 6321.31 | 13.46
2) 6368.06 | 14.1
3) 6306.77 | 10.78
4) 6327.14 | 12.95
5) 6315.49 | 12.91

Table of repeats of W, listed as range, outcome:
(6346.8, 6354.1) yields 13.96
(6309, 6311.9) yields 12.55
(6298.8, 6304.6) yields 10.92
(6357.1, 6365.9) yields 12.59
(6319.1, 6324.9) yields 13.44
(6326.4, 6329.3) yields 12.95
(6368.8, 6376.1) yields 14.24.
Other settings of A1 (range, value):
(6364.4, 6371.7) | 14.2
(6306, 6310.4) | 11.1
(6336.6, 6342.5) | 14.5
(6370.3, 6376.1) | 15.1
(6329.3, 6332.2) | 14.4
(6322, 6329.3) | 13.4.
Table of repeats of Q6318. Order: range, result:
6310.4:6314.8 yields 13.2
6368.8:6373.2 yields 15.1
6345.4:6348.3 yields 15.3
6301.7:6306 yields 11.4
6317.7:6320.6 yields 13.4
